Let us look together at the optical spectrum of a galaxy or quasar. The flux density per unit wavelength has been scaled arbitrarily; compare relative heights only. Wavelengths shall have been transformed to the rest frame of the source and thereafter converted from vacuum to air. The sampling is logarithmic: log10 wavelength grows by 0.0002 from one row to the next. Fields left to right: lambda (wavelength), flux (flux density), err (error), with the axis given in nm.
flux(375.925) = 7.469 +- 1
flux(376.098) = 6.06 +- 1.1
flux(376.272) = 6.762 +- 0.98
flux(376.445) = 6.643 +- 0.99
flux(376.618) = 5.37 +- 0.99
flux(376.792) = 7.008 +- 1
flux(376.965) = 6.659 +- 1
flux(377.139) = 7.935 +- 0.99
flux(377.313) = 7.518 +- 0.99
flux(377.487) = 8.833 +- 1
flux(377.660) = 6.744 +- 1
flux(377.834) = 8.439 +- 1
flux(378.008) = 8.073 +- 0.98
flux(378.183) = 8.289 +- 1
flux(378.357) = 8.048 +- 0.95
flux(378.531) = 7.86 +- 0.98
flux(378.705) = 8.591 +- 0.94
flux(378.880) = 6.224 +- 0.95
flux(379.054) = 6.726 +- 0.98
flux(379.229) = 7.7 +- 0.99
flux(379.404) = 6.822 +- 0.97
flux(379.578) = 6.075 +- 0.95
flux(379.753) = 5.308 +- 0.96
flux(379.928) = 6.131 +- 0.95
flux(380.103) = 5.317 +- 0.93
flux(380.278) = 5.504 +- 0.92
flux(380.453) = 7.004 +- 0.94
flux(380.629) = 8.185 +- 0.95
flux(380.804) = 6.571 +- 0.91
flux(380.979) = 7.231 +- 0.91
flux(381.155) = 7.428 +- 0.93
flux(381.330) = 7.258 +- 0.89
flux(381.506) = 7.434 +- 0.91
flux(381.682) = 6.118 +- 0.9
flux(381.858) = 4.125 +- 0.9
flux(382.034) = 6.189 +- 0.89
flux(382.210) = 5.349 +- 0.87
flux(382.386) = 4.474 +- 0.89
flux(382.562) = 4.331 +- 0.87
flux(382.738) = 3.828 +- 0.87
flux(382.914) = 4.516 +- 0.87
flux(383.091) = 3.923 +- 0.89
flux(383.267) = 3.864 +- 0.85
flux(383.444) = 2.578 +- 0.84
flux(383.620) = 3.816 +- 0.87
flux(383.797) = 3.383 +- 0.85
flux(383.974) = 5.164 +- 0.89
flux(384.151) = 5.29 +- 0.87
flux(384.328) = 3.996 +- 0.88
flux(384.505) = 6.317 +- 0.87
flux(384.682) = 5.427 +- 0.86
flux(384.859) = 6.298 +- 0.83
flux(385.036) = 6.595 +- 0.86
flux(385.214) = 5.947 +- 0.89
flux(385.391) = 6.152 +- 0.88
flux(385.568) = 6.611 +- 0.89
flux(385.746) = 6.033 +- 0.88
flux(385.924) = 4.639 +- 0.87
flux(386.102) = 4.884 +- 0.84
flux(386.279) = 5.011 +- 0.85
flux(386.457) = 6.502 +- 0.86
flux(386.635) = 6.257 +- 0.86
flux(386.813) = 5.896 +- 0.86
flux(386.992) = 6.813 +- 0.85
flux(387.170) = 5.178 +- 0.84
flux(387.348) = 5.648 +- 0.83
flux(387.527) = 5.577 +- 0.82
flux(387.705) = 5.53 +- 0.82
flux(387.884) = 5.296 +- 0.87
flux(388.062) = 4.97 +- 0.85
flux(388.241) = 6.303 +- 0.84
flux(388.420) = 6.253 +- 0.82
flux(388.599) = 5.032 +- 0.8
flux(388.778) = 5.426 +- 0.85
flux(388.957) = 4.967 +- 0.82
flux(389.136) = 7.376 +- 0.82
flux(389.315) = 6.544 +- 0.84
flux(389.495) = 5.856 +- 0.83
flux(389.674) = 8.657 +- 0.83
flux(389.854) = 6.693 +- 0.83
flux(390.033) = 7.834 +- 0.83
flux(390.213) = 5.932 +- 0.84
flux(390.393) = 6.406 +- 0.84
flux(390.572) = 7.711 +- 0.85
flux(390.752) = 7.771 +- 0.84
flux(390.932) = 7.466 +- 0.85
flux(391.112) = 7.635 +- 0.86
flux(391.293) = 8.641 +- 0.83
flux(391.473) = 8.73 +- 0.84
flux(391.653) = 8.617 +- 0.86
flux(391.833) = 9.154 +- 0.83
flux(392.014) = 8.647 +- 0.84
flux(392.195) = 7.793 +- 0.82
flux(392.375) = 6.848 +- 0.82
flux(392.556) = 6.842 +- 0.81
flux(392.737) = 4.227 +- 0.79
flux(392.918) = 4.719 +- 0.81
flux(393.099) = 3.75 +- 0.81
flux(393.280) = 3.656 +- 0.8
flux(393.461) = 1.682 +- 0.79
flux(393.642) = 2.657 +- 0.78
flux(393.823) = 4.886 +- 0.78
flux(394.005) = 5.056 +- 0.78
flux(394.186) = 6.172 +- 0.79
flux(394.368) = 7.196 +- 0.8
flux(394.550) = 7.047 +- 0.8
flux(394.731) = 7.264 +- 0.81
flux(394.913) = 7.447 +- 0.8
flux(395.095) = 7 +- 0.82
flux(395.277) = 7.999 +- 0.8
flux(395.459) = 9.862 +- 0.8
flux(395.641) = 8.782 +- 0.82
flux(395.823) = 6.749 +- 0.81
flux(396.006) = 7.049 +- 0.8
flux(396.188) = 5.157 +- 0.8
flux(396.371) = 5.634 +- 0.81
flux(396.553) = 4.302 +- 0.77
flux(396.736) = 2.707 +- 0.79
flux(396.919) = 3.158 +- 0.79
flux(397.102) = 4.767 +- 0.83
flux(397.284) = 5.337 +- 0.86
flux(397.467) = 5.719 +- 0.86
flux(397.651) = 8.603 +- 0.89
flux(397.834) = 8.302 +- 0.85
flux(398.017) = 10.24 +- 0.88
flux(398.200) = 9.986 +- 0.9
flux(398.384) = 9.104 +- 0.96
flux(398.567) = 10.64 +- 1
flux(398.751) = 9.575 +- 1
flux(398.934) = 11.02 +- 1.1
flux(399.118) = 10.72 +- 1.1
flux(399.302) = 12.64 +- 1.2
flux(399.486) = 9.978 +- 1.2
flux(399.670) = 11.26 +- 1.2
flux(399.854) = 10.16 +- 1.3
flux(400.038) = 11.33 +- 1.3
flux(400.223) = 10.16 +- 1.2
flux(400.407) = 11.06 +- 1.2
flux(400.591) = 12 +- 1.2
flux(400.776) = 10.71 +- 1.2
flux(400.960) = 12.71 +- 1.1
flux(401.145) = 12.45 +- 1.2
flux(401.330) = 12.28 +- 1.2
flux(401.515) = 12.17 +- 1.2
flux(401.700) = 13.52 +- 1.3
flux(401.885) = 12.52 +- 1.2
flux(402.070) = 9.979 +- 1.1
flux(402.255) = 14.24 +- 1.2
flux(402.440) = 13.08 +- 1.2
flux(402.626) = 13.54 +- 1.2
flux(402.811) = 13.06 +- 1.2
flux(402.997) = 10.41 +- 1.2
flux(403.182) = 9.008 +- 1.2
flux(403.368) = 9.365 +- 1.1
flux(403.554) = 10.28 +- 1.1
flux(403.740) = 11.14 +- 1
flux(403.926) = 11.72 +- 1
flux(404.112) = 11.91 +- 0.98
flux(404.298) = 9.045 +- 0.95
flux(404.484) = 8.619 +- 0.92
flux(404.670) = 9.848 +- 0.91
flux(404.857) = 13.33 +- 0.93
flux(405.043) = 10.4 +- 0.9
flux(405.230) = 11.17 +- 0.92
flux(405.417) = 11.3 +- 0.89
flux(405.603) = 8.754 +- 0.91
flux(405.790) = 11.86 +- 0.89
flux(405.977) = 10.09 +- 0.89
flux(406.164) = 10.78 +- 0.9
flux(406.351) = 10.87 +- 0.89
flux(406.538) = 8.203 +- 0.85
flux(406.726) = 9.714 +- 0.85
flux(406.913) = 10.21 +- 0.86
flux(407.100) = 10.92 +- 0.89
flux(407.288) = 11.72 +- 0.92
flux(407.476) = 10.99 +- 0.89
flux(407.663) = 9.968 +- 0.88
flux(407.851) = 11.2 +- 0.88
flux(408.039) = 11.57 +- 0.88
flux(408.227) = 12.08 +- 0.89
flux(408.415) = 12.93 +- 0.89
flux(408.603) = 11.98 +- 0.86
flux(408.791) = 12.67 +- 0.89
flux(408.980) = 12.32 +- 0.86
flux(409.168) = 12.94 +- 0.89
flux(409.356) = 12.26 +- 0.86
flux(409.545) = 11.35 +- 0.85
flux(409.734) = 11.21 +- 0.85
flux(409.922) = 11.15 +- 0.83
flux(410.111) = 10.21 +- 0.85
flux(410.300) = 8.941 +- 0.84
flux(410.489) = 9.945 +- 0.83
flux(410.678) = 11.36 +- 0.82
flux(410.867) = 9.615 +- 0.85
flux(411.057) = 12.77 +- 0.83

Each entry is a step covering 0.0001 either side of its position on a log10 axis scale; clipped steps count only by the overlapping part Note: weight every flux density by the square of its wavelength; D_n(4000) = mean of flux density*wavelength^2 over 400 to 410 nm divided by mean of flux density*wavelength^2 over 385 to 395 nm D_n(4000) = 1.96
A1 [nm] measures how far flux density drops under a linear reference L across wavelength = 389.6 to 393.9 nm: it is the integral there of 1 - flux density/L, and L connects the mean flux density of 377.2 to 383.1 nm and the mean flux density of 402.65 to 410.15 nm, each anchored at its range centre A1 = 0.99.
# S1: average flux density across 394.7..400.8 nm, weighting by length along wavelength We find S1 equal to 8.42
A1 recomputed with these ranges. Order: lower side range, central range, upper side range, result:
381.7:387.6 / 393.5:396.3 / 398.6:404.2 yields 0.76 nm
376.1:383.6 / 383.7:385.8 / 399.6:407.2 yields 0.51 nm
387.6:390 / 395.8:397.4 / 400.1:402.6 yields 0.80 nm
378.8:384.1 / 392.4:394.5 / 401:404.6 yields 0.98 nm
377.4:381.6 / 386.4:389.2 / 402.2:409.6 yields 0.87 nm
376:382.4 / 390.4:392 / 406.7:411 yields 0.09 nm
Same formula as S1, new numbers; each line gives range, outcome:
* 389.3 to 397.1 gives 6.44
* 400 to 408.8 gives 11.2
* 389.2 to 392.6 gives 7.58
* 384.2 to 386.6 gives 5.73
